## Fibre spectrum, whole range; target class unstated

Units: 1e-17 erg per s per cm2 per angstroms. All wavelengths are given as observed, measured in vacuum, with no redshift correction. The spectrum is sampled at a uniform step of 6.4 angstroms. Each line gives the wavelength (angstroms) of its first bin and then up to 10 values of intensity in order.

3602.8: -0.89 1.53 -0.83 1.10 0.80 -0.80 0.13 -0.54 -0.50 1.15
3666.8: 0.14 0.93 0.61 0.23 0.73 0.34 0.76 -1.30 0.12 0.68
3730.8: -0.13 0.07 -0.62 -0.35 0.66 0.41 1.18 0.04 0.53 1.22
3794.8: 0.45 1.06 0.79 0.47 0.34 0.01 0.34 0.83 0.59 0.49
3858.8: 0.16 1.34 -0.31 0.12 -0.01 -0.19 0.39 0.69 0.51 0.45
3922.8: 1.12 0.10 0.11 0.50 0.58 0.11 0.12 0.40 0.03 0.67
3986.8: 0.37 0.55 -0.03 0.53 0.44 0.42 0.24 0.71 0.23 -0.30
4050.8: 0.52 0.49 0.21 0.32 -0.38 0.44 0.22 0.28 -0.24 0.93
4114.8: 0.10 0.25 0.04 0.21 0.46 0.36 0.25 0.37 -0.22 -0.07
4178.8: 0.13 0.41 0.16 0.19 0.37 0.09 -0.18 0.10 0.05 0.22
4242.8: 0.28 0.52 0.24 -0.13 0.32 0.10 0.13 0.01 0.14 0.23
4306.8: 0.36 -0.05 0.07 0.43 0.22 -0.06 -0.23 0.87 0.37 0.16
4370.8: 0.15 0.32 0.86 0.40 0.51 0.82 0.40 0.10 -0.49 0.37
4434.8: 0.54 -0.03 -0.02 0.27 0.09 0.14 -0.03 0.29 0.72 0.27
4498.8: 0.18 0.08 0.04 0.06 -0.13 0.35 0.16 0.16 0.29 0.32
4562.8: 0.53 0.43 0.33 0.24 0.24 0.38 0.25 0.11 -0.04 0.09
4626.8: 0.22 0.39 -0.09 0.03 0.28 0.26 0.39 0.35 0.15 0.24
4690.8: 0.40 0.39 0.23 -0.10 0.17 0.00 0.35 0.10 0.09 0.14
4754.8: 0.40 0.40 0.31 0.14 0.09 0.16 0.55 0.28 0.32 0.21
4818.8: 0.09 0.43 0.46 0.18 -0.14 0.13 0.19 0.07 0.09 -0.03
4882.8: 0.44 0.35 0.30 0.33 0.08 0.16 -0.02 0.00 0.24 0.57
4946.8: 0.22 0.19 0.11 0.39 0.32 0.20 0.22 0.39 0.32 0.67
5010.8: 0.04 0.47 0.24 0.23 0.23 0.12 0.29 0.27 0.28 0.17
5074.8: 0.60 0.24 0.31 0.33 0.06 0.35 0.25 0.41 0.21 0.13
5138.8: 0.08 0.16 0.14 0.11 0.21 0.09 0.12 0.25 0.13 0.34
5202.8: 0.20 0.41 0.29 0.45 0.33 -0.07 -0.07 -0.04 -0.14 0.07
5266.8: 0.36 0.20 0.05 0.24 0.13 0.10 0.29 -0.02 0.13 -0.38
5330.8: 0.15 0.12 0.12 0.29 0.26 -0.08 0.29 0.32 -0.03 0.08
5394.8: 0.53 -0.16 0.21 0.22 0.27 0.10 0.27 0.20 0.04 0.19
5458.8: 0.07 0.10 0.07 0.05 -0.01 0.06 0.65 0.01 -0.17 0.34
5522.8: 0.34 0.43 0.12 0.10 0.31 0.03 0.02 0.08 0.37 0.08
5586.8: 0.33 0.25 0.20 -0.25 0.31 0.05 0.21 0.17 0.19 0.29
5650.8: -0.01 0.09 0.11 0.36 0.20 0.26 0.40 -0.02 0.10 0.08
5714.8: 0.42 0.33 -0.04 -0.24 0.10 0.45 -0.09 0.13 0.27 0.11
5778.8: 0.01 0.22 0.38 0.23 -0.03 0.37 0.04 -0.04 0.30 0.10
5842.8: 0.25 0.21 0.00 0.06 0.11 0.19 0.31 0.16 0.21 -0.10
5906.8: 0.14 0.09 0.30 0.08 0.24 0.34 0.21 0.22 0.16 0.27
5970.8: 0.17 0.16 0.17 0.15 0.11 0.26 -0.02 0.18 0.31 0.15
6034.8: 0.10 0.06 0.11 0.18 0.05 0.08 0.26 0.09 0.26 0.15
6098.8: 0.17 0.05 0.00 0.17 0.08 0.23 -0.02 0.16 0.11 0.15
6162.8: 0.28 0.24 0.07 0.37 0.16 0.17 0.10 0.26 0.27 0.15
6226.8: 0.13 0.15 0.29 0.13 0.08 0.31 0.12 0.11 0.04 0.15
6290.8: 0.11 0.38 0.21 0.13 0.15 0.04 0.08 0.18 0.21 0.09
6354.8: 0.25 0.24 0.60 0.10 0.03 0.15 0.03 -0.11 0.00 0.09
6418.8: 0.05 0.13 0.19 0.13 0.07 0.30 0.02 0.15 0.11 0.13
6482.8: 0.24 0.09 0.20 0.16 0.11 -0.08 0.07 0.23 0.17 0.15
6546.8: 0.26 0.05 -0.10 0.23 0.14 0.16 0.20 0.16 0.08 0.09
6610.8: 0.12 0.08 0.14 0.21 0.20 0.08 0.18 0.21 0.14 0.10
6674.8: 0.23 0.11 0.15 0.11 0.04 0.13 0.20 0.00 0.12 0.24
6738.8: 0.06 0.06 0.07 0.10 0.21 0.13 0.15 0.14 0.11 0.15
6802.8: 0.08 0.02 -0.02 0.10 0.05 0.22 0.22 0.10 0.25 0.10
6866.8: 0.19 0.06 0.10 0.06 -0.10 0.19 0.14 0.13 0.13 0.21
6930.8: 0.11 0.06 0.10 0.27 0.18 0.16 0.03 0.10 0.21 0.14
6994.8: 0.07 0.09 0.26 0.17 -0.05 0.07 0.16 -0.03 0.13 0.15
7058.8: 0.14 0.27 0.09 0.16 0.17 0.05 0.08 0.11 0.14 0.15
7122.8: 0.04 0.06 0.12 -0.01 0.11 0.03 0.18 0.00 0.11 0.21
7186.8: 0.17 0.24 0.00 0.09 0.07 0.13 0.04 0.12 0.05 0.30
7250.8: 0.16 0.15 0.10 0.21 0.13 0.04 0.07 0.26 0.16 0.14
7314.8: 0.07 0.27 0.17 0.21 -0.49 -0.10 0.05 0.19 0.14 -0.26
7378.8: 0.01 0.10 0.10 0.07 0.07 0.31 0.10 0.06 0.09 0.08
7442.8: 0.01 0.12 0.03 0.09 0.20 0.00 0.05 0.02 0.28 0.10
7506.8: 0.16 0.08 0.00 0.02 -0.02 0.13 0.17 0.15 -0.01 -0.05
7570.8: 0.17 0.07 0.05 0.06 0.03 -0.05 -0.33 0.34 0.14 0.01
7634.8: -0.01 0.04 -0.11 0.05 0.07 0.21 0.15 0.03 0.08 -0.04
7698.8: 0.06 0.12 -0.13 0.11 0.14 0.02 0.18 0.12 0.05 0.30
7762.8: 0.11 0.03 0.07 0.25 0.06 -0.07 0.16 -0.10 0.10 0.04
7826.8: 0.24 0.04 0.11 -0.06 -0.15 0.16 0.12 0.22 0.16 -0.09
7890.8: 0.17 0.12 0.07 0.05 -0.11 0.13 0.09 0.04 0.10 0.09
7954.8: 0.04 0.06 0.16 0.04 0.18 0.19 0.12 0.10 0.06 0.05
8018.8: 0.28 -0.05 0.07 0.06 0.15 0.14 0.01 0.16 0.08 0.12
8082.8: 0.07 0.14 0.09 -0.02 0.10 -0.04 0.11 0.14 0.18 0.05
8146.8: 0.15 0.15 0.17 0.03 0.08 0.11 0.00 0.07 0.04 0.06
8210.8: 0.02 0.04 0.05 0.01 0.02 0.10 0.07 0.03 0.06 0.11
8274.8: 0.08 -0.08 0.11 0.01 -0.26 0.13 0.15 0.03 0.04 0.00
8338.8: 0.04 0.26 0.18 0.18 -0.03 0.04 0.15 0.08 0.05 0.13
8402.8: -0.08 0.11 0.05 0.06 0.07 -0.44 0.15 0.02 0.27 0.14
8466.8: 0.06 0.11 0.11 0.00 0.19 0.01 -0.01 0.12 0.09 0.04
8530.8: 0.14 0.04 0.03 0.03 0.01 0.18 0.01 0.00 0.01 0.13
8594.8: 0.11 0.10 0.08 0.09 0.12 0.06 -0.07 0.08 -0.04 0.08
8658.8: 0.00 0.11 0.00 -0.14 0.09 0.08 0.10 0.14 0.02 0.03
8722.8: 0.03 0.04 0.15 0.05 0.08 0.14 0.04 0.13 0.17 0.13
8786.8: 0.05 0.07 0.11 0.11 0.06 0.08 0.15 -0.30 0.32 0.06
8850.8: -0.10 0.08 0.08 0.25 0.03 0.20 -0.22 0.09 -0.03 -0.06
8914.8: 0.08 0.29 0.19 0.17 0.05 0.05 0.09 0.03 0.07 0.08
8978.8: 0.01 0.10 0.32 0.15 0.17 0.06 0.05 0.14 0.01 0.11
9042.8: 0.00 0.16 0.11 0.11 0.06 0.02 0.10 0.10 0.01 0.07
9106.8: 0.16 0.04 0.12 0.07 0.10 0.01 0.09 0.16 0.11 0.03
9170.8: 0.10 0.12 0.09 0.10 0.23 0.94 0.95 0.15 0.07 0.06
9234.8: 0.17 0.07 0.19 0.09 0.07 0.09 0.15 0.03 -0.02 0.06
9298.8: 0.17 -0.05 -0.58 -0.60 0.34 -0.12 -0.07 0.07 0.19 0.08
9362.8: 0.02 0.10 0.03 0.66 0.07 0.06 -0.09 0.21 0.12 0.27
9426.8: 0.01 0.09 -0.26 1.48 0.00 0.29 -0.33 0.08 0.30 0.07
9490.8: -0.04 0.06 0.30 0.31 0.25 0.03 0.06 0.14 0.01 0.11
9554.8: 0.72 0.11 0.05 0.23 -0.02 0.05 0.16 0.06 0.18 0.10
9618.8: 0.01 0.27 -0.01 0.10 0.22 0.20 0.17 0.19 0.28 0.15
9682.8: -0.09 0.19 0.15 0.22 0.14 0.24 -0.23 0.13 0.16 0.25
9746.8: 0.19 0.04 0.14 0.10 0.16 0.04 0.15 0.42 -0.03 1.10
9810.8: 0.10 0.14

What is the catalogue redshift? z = 1.47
